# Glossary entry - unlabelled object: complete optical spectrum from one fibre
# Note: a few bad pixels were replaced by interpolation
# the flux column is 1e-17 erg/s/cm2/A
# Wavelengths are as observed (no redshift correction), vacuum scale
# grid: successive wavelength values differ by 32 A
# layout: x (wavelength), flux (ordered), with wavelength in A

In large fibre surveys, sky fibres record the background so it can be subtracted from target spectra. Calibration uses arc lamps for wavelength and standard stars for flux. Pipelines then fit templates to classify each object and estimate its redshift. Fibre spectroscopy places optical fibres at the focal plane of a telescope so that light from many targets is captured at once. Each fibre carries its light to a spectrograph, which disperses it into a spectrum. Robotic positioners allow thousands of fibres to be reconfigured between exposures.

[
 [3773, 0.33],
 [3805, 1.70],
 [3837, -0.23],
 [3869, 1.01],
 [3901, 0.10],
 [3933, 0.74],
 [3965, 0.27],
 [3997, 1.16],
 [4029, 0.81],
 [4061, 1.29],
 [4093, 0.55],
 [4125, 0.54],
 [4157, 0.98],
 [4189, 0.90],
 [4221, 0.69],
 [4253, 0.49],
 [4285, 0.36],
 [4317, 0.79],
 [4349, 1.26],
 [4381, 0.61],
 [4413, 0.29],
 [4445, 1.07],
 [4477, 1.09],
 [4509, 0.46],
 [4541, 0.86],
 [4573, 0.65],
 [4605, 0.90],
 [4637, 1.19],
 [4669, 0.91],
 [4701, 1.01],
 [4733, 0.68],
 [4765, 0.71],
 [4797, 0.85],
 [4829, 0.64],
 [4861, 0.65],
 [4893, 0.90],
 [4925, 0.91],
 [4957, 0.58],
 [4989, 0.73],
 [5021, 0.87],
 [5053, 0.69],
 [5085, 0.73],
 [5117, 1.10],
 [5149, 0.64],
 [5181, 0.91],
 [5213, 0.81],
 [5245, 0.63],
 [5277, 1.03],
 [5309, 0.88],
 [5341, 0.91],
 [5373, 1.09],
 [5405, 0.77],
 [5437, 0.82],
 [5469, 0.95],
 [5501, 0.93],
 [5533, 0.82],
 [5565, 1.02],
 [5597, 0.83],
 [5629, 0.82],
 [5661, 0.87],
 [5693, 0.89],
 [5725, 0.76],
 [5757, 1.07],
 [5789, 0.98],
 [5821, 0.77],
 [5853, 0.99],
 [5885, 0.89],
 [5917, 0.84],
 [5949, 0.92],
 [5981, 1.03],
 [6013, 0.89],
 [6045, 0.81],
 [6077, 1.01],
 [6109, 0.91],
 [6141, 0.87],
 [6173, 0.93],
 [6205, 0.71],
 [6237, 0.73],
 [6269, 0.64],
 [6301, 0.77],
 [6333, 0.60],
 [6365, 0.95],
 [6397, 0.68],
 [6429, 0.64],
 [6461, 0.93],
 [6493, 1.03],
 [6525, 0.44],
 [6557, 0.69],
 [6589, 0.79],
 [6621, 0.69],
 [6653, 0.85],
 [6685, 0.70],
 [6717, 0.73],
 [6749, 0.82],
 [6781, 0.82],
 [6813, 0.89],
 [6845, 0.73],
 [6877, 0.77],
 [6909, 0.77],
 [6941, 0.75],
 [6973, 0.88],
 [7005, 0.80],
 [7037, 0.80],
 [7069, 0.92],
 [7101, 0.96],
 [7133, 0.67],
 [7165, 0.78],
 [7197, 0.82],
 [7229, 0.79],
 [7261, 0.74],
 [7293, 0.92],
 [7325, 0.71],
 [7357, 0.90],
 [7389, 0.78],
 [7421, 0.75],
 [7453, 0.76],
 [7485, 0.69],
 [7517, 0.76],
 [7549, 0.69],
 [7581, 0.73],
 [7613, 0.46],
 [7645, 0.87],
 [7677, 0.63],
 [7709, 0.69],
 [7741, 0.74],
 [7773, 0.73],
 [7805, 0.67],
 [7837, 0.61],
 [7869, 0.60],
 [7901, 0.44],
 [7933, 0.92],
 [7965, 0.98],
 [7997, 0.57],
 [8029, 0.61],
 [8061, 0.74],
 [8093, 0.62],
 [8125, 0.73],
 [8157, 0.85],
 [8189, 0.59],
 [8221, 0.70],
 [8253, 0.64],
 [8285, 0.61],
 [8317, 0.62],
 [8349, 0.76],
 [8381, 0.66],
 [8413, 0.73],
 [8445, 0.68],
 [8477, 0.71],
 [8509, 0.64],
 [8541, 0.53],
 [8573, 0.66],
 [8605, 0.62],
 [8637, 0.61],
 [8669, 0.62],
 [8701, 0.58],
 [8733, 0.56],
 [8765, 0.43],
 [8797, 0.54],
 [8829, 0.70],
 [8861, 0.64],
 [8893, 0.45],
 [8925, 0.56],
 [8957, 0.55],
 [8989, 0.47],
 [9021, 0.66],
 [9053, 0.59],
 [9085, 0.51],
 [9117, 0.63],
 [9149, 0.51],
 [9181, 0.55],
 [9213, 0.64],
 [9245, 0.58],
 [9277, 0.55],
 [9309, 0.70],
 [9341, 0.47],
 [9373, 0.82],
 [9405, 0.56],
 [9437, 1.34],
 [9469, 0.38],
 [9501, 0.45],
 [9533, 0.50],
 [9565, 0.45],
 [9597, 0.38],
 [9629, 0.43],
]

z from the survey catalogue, 0.213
